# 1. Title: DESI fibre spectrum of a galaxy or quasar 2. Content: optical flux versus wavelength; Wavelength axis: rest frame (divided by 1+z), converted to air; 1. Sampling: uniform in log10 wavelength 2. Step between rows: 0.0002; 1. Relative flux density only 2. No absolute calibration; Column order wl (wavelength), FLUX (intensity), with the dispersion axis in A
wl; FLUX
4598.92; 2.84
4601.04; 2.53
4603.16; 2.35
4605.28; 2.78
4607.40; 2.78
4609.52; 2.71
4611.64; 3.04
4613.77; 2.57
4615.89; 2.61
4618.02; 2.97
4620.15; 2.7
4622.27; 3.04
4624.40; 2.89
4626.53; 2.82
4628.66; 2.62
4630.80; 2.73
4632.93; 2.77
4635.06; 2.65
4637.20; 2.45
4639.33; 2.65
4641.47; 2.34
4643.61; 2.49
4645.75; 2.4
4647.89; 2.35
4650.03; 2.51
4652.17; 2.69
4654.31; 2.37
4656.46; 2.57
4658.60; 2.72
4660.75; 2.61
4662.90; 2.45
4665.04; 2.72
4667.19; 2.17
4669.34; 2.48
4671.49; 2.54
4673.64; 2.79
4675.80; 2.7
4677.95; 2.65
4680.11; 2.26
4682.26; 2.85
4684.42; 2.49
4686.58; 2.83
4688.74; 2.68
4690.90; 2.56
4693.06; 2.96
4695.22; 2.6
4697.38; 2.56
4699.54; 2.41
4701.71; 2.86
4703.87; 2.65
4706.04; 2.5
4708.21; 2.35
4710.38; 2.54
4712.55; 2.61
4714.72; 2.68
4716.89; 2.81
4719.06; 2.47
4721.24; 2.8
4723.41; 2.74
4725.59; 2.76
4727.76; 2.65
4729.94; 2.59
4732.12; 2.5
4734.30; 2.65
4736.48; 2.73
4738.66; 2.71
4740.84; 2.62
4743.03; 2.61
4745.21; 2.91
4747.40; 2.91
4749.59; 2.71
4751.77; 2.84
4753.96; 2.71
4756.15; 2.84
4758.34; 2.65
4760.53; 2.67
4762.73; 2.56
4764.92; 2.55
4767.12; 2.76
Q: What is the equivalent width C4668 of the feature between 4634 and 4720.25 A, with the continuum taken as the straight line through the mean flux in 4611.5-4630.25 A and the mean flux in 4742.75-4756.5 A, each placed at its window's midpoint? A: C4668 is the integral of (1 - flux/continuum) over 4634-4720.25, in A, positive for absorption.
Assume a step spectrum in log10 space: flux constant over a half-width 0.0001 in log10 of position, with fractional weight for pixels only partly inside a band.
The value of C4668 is 6.80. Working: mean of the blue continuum 2.79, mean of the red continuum 2.8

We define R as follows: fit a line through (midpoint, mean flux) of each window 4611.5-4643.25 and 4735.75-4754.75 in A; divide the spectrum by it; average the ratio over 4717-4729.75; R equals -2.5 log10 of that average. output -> 0.02 mag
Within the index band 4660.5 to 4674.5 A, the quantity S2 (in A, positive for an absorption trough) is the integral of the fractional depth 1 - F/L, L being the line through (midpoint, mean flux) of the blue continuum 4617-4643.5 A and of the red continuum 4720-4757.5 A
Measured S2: 0.95 A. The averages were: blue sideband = 2.71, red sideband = 2.72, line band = 2.53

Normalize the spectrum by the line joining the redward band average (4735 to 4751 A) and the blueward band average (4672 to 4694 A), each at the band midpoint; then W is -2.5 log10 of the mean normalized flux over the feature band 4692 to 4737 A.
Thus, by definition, 0.03 mag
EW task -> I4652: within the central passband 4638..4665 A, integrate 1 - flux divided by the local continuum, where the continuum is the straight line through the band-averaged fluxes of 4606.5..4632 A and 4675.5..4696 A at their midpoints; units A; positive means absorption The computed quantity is 2.0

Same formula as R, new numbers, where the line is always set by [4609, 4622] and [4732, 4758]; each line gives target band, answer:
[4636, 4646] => 0.13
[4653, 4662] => 0.08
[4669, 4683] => 0.06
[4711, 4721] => 0.04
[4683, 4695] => 0.02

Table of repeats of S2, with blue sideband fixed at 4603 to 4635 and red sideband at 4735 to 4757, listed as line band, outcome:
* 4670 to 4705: 1.4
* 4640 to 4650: 1.3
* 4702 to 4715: 0.9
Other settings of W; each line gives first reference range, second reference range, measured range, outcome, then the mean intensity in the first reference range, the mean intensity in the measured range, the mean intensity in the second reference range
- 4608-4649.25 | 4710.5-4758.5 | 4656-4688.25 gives 0.04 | 2.67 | 2.59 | 2.7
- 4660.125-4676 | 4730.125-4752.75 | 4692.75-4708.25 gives 0.00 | 2.55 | 2.61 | 2.71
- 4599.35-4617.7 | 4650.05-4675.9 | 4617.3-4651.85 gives -0.01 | 2.69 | 2.65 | 2.56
